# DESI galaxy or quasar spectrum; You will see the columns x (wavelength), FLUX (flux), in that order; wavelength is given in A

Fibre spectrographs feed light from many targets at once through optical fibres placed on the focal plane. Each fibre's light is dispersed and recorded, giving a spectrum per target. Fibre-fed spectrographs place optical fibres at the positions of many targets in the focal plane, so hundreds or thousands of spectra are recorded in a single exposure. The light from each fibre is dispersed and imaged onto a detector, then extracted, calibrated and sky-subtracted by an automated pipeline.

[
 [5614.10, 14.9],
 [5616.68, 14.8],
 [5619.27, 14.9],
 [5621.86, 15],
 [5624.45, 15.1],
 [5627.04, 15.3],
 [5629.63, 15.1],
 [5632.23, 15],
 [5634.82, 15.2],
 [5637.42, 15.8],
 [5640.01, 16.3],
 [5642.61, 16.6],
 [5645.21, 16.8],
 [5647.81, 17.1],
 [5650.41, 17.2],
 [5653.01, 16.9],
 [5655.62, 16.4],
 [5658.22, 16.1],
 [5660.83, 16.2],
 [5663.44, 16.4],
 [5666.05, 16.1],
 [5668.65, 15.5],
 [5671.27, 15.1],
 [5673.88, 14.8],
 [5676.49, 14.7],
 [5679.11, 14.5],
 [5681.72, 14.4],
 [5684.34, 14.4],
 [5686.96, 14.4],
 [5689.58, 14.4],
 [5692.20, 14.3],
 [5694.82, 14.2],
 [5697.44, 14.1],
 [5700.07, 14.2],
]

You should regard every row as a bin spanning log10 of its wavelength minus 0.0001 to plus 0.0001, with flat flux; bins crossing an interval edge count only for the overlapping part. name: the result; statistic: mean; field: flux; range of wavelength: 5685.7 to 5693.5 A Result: 14.4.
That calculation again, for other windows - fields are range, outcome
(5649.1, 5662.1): 16.6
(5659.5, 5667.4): 16.2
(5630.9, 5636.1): 15.1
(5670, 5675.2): 15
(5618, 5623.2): 14.9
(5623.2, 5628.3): 15.2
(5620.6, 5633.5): 15.1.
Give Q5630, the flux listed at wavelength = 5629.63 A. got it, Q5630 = 15.1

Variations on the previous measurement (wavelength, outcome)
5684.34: 14.4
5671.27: 15.1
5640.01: 16.3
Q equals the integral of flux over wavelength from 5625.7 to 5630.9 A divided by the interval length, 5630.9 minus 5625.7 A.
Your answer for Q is 15.2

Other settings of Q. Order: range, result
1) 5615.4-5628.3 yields 15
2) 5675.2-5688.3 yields 14.5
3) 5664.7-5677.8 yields 15.2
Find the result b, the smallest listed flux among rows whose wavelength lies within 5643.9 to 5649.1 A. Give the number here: 16.8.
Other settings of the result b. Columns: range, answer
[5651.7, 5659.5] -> 16.1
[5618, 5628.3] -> 14.9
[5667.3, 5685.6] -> 14.4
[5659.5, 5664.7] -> 16.2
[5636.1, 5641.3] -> 15.8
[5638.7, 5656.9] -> 16.3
